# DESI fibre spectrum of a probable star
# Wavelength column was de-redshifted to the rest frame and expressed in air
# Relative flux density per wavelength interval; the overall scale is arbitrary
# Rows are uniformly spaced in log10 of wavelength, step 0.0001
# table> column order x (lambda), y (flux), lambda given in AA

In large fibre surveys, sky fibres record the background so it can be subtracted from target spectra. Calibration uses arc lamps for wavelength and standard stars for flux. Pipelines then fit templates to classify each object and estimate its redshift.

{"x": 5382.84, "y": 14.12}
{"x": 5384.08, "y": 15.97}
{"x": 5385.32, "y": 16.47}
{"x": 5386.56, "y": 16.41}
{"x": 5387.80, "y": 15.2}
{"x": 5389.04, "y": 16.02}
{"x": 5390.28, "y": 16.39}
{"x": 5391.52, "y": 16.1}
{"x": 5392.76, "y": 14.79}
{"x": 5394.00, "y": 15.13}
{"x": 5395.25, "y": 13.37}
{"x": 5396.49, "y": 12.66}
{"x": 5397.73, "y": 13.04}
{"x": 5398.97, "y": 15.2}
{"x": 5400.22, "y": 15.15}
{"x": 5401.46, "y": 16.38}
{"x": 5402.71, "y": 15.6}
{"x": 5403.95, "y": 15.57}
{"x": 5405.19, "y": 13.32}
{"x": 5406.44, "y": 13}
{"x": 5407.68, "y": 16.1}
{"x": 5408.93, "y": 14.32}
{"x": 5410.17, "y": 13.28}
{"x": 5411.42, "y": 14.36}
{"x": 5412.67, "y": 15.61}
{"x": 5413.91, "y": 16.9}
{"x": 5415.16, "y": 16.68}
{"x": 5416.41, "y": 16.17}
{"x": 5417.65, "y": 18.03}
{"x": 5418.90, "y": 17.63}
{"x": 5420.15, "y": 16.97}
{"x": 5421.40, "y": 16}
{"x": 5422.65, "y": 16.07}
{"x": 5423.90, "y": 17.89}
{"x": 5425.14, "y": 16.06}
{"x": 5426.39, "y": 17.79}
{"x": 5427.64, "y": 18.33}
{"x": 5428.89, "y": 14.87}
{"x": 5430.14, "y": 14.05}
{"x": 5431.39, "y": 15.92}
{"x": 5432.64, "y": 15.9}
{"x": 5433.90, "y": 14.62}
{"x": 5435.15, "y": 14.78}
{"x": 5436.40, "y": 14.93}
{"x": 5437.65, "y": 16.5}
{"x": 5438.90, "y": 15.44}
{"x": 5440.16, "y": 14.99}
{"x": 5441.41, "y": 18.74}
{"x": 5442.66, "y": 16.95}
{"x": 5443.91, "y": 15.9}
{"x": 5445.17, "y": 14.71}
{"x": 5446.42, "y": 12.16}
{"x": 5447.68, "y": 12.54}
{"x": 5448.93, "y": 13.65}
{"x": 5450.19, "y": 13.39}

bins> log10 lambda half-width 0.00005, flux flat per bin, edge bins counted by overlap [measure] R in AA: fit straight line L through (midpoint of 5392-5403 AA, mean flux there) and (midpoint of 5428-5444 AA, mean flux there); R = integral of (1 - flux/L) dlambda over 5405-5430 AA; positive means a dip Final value -1.34 AA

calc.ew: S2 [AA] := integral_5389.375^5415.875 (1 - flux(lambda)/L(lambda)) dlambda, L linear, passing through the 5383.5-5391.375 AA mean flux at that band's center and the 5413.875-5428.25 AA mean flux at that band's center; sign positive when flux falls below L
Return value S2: 2.57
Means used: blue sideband 16.1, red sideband 17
